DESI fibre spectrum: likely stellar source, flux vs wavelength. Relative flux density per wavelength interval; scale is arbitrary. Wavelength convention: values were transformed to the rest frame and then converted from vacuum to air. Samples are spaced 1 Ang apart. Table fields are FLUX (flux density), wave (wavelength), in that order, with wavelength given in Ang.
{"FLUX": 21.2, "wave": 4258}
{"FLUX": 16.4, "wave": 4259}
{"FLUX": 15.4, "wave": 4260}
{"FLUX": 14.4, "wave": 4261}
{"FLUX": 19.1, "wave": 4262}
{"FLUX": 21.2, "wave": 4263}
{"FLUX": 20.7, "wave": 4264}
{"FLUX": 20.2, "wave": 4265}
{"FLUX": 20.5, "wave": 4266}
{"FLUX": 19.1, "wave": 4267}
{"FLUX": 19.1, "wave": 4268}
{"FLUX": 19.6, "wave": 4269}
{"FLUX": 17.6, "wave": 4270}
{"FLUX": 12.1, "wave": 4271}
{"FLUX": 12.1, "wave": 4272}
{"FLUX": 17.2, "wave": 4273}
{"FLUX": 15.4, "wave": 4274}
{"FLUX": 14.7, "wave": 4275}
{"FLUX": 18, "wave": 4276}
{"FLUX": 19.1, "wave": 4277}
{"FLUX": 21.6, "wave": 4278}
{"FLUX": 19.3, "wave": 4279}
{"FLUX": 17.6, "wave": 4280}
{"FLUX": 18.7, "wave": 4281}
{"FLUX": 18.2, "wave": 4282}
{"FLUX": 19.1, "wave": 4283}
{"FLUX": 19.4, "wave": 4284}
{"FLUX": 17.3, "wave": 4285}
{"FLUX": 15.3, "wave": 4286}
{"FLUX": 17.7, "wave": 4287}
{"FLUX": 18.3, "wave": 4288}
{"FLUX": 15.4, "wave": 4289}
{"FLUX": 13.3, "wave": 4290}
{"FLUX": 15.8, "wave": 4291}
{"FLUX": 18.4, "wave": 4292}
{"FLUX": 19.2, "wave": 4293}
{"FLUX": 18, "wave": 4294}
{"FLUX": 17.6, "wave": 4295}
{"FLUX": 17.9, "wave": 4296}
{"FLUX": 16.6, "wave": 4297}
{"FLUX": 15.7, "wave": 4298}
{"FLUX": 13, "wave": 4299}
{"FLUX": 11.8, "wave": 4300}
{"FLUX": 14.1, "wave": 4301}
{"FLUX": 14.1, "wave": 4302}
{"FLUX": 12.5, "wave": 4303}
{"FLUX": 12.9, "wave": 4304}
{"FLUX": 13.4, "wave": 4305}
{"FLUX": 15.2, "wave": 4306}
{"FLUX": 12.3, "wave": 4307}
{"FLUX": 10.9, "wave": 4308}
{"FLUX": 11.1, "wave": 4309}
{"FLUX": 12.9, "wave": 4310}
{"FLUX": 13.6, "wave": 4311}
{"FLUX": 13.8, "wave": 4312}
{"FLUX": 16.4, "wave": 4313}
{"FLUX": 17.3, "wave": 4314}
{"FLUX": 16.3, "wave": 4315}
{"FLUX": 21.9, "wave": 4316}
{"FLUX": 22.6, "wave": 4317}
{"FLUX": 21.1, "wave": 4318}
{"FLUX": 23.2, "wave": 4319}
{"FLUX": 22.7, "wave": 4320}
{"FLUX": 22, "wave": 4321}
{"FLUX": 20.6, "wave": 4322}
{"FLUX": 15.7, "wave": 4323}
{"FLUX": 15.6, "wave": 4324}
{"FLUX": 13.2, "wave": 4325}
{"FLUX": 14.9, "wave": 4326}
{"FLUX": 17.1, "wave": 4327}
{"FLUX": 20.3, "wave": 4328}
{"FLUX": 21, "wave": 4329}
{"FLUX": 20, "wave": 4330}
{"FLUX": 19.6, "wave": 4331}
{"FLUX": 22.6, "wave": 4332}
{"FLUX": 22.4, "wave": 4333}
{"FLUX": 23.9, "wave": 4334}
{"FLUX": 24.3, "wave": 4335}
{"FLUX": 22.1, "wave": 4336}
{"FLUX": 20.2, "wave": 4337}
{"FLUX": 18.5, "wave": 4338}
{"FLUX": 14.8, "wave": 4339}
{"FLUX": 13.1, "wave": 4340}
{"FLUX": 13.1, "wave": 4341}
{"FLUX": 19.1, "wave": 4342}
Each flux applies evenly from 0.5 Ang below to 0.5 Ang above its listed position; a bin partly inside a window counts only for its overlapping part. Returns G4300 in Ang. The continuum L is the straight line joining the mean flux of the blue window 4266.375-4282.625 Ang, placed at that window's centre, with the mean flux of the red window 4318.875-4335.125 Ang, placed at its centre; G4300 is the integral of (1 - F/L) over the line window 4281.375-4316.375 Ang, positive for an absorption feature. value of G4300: 5.5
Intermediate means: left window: 17.5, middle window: 15.6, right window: 19.8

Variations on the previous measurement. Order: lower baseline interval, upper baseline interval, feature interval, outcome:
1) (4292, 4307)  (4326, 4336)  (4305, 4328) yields 1.90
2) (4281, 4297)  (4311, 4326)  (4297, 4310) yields 3.41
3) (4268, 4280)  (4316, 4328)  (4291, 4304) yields 1.75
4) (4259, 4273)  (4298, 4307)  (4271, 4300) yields -2.97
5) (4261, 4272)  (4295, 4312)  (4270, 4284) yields -0.20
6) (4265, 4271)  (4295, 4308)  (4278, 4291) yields -0.87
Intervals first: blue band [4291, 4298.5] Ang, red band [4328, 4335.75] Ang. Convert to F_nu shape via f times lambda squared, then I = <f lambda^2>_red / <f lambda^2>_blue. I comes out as 1.3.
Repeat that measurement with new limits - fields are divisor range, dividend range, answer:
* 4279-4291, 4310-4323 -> 1.11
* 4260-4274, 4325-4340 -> 1.14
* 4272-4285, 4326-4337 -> 1.20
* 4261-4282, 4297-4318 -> 0.83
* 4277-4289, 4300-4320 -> 0.87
